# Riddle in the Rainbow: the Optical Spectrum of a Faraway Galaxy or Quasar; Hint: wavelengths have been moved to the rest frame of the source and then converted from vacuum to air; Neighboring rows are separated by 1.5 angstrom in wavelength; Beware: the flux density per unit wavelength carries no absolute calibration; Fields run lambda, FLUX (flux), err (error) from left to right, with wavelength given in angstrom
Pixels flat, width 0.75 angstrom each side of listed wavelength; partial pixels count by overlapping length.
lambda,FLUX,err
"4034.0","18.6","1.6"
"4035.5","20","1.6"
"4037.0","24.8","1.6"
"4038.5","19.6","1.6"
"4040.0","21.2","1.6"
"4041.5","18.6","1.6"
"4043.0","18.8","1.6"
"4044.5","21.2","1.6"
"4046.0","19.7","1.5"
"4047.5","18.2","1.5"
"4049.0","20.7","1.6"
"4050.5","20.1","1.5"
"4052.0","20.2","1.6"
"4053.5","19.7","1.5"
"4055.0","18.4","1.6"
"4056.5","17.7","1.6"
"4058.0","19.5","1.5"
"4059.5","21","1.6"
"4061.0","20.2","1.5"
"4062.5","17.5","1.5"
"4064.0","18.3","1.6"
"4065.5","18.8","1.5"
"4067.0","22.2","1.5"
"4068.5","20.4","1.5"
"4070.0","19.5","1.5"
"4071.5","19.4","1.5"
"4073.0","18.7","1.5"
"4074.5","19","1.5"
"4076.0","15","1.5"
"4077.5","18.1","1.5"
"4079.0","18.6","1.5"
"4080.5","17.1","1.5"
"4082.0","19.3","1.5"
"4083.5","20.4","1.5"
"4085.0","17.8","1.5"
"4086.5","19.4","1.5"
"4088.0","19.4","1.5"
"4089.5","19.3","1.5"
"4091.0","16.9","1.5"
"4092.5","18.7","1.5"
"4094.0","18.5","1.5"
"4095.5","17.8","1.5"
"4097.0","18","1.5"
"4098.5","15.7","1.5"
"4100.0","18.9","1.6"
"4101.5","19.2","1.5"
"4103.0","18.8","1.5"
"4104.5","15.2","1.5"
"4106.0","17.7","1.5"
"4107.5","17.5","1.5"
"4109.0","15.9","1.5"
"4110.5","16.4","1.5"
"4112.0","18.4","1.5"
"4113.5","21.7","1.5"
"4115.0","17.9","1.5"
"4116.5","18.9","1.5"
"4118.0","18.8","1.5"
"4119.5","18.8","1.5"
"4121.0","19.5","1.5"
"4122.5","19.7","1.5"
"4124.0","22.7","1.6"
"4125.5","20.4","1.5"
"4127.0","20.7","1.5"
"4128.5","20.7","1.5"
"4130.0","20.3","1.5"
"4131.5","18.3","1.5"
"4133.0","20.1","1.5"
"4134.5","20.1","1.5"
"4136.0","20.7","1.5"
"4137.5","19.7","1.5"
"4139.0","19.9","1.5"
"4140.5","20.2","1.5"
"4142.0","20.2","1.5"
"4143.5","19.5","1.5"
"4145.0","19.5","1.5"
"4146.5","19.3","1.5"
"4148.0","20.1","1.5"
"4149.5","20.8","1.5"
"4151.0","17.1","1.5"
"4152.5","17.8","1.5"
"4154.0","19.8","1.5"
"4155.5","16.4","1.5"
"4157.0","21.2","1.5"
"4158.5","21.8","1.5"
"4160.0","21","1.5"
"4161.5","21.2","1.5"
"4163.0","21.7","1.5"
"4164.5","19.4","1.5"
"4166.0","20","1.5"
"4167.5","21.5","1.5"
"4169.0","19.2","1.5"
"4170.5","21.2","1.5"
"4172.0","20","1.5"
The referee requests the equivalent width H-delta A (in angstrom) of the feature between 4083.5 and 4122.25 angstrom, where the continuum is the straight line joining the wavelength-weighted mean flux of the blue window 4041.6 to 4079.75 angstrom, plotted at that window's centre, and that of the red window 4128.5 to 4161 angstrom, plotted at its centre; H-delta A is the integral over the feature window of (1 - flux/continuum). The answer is 2.4 angstrom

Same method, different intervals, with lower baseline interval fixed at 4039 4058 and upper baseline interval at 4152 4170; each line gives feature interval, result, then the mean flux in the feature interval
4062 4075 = 0.2 angstrom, 19.4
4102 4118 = 1.6 angstrom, 17.9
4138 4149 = 0.1 angstrom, 19.8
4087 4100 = 1.1 angstrom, 18.1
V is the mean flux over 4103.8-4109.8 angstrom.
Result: 16.6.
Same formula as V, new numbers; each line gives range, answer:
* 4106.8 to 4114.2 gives 18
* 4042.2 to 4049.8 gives 19.7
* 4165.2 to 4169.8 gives 20.2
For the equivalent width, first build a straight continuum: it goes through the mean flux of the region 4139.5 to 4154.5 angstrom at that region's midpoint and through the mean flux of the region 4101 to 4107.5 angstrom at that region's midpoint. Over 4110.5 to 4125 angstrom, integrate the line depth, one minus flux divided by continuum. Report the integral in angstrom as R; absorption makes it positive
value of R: -1.0 angstrom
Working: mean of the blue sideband 17.6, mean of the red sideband 19.4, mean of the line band 19.4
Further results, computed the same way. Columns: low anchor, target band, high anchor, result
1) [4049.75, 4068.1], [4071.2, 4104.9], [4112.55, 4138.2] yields 2.5 angstrom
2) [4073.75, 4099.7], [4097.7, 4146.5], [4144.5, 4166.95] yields -0.2 angstrom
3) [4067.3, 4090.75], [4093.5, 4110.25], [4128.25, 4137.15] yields 1.5 angstrom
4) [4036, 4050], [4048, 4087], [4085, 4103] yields 0.5 angstrom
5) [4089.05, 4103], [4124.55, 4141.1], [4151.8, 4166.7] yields -0.8 angstrom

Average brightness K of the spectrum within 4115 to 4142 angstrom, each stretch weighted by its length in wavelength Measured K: 19.9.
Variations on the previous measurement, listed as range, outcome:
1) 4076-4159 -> 19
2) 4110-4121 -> 18.8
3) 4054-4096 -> 18.8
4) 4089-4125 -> 18.4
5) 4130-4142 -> 19.9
